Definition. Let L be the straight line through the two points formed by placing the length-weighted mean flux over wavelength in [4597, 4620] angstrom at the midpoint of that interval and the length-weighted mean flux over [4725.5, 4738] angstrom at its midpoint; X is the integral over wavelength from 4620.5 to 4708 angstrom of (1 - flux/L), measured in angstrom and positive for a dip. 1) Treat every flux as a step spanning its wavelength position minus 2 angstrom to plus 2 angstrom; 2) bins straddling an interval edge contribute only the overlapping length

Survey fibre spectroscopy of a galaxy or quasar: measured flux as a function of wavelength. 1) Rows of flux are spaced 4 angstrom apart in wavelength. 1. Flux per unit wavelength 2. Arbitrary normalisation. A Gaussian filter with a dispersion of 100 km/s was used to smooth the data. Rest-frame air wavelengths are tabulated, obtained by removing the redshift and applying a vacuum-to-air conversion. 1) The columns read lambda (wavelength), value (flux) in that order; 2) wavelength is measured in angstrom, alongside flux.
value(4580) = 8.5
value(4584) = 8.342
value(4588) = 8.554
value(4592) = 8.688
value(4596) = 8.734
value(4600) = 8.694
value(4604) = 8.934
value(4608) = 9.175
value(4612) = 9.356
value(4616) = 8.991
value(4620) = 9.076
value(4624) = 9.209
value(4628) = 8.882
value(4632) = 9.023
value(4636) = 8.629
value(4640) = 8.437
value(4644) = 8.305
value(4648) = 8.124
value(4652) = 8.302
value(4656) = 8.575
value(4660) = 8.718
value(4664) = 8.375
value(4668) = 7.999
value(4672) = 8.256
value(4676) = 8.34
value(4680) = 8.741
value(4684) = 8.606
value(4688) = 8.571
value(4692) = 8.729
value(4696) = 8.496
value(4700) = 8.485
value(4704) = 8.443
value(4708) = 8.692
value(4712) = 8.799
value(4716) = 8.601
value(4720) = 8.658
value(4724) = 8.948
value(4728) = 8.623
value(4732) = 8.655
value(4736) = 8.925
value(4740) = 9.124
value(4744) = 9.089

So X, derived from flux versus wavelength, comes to 3.4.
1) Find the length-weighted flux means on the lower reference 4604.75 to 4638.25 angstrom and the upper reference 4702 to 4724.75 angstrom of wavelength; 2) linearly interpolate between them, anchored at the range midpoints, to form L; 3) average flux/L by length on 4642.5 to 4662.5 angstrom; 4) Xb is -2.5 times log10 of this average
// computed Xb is 0.06 mag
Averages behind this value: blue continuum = 9.03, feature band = 8.41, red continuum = 8.68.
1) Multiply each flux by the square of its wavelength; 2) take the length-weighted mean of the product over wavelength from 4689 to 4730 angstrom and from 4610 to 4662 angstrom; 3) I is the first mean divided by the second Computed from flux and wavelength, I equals 1.02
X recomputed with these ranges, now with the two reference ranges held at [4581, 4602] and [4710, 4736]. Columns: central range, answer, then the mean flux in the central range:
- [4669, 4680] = 0.42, 8.35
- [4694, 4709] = 0.33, 8.52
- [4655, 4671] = 0.50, 8.4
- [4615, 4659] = -0.19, 8.68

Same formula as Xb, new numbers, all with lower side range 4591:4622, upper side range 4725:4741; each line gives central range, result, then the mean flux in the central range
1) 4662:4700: 0.05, 8.46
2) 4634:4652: 0.07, 8.37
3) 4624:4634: -0.01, 9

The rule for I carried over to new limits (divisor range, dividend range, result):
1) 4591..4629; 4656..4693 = 0.97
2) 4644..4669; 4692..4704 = 1.04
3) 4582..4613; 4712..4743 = 1.06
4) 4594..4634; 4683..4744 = 1.01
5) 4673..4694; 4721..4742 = 1.05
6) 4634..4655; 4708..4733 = 1.08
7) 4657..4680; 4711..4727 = 1.07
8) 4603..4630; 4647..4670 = 0.94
